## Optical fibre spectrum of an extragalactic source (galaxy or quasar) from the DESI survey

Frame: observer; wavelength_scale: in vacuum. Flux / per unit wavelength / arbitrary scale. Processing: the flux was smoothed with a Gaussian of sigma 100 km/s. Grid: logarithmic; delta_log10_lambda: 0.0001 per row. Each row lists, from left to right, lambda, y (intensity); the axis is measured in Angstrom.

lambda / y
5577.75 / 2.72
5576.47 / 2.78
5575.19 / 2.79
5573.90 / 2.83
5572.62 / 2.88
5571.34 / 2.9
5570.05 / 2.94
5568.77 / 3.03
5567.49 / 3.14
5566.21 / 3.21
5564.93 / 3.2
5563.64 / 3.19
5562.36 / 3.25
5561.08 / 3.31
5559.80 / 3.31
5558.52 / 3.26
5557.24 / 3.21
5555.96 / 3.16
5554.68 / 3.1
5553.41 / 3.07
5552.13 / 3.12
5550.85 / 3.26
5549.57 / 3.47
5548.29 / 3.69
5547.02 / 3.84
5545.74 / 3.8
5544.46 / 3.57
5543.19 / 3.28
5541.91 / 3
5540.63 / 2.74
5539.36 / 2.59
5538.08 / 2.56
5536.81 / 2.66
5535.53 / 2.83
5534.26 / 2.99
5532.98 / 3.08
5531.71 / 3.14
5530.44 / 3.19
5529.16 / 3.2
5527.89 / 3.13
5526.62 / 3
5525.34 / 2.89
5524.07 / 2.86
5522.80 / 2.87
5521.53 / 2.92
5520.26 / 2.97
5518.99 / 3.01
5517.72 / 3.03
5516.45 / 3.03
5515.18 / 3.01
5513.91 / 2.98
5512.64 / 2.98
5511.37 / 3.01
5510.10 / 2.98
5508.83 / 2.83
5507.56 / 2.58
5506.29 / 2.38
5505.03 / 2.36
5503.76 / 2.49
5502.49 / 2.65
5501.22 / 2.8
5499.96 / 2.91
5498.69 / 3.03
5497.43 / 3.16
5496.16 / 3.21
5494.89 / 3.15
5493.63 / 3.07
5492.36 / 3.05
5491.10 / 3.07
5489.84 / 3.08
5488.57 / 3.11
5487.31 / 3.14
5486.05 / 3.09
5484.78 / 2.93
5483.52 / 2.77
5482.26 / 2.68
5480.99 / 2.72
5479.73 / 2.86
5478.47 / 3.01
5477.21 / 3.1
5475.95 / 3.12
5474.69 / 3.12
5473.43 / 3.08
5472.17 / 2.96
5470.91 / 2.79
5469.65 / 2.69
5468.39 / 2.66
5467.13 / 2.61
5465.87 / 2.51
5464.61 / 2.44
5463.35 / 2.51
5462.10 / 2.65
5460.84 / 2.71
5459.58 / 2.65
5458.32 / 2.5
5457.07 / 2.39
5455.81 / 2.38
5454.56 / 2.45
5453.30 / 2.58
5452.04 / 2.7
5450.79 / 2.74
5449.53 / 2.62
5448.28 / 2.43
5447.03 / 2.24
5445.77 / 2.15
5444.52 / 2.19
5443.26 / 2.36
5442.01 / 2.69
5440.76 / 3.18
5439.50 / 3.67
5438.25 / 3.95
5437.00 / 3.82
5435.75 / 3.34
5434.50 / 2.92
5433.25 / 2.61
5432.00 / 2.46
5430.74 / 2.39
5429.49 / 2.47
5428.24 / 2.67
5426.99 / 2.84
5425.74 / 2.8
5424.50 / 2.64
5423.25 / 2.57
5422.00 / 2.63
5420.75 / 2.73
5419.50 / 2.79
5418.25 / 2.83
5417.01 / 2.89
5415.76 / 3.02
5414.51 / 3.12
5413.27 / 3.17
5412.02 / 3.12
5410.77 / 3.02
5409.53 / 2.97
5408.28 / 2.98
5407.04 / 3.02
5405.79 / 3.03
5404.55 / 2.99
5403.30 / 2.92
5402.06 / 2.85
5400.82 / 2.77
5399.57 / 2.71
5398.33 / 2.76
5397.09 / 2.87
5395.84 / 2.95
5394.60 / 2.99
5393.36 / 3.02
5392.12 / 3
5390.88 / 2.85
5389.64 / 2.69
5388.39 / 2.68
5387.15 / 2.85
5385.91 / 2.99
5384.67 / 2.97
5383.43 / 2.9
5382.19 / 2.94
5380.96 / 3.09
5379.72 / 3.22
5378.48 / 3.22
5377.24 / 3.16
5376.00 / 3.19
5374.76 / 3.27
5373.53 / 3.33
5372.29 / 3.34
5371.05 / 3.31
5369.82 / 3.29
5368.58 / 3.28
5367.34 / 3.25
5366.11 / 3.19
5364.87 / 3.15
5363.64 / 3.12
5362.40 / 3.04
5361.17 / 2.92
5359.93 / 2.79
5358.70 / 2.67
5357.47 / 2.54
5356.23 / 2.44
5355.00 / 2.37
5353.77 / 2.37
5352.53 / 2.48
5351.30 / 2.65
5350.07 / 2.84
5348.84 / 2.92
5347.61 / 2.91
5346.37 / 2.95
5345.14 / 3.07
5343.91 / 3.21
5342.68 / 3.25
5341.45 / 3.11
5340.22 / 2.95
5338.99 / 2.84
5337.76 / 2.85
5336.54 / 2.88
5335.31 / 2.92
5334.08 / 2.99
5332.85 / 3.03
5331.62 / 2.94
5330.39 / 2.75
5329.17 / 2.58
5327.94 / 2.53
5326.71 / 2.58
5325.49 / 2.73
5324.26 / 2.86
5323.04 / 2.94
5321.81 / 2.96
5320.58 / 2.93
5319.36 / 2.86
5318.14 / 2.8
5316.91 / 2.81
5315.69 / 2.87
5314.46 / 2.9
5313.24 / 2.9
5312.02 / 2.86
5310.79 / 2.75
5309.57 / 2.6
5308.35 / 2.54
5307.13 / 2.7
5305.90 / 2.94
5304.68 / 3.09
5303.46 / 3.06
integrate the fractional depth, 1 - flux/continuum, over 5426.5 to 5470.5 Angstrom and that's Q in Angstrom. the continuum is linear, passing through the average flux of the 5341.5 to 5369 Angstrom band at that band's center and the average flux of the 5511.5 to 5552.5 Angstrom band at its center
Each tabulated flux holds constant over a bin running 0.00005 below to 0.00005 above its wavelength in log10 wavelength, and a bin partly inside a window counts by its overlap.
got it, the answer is 4.4 Angstrom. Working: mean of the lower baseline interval 2.88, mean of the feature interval 2.69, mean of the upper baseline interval 3.08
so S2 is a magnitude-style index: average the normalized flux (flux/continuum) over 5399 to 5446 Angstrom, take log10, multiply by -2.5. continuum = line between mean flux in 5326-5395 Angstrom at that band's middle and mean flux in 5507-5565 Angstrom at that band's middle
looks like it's 0.041 mag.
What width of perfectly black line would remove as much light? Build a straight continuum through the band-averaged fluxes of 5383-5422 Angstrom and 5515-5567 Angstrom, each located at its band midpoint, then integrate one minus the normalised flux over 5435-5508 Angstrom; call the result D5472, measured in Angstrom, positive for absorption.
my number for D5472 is 4.9 Angstrom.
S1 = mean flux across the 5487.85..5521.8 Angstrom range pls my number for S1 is 2.92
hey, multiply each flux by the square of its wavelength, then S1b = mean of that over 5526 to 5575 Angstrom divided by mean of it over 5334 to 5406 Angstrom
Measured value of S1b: 1.13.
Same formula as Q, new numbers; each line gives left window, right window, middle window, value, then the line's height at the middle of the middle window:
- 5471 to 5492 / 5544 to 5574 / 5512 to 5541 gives 1.8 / 3.14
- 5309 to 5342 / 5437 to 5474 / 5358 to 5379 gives -2.7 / 2.79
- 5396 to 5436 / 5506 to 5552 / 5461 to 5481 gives 0.9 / 2.94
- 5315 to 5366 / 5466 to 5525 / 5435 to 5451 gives 0.0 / 2.89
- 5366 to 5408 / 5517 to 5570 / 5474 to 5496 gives 0.6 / 3.09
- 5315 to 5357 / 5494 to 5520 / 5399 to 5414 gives -0.6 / 2.85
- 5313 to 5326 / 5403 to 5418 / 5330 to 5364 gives 0.8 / 2.91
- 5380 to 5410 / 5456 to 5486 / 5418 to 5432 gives 1.0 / 2.85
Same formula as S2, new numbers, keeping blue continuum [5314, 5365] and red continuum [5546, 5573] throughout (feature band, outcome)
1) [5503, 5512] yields 0.18 mag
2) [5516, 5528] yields 0.07 mag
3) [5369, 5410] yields -0.03 mag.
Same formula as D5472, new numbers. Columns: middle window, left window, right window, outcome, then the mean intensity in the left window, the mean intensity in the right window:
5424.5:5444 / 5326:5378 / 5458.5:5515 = -0.31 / 2.94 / 2.85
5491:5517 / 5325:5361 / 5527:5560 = 1.70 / 2.8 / 3.16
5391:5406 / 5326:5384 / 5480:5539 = 0.22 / 2.95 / 2.92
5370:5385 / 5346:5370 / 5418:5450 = -1.81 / 2.85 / 2.77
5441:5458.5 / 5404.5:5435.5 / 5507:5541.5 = 2.36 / 2.83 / 2.93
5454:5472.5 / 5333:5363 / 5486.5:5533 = 2.11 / 2.83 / 2.95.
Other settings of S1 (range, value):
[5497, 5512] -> 2.76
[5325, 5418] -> 2.94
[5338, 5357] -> 2.82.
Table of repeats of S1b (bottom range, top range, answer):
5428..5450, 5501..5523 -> 1.04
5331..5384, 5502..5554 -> 1.07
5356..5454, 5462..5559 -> 1.06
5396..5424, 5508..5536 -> 1.08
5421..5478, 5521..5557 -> 1.18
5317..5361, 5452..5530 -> 1.07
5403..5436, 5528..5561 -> 1.17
